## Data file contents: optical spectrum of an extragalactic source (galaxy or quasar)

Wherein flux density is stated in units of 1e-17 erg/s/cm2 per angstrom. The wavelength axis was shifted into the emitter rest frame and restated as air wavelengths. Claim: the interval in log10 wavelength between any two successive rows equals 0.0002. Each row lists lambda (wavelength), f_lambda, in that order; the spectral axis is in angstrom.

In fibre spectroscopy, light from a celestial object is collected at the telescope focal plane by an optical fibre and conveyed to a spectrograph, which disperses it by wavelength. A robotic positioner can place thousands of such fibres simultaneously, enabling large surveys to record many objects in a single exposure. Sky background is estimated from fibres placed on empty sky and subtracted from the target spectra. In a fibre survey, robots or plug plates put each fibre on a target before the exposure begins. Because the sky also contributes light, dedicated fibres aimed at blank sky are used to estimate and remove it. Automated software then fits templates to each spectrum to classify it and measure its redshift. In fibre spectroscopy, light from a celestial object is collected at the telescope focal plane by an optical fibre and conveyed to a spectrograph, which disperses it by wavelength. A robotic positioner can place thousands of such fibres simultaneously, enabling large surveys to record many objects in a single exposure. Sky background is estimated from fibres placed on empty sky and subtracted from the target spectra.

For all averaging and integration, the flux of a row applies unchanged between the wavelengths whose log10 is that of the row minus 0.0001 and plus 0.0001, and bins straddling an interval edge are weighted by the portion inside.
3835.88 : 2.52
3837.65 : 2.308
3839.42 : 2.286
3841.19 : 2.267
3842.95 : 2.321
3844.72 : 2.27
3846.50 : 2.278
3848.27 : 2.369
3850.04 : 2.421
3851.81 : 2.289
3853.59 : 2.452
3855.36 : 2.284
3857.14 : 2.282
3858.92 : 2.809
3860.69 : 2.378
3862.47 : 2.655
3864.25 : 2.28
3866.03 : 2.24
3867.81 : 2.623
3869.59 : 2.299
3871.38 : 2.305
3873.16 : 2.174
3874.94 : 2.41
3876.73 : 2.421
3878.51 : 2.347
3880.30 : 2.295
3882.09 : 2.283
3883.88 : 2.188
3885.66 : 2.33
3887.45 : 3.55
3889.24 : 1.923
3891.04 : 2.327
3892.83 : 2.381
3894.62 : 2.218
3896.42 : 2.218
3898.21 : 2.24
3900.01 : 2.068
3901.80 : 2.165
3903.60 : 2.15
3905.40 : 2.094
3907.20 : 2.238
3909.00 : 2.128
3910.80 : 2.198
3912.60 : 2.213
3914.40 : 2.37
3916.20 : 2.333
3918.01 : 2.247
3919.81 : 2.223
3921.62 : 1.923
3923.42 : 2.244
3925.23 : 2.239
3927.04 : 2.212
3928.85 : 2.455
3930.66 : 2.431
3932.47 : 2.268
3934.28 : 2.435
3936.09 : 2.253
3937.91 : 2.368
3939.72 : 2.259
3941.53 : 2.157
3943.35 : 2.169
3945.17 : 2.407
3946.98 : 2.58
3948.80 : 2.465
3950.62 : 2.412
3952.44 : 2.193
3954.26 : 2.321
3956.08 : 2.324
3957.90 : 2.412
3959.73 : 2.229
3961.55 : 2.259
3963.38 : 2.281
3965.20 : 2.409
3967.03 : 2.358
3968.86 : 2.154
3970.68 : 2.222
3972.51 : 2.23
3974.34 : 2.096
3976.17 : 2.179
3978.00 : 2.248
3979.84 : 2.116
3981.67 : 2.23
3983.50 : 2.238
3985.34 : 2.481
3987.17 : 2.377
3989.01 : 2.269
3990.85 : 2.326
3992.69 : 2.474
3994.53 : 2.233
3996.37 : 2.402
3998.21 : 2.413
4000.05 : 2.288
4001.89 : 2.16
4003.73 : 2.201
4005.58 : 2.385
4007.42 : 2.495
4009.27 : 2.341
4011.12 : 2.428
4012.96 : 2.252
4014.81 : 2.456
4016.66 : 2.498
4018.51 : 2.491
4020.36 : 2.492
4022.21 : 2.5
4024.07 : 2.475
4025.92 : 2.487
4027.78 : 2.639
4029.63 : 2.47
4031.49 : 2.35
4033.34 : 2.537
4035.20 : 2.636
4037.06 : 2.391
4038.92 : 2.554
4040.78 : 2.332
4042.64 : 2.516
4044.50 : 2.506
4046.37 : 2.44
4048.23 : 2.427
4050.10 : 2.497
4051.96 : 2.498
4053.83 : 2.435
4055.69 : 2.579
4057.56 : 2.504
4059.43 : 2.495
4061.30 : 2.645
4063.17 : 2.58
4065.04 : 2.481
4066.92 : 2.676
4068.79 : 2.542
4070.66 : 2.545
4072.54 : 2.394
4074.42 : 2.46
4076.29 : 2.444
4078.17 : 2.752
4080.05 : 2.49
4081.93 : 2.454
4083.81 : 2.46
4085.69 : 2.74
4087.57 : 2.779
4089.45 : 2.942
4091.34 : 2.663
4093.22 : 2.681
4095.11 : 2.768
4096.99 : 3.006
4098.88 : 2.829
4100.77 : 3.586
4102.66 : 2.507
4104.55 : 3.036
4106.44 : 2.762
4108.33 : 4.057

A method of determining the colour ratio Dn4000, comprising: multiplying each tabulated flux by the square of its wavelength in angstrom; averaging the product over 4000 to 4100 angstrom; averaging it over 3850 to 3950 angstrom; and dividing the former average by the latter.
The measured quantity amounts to 1.18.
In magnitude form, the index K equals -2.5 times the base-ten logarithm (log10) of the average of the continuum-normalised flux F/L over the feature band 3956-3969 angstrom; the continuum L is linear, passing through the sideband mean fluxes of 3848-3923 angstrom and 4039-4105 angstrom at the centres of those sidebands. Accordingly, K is 0.06 mag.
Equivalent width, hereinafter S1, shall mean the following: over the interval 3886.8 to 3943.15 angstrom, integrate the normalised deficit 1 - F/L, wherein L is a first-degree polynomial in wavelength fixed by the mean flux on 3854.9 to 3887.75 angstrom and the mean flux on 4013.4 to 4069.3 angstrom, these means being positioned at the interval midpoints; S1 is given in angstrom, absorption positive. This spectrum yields 3.8 angstrom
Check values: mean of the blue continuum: 2.41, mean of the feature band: 2.27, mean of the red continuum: 2.5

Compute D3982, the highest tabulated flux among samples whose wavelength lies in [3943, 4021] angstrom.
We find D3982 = 2.58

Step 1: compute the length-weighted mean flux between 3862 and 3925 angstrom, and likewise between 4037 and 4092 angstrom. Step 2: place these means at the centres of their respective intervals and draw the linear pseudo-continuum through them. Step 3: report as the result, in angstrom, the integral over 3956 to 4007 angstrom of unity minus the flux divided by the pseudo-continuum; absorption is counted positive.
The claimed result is 2.8 angstrom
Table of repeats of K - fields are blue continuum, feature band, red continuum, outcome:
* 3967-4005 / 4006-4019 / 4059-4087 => -0.03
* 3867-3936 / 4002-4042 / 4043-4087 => 0.01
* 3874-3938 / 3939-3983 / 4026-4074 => 0.04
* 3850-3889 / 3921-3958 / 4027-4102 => 0.08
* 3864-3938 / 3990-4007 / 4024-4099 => 0.06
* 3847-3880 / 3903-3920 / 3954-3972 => 0.06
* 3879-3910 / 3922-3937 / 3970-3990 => -0.02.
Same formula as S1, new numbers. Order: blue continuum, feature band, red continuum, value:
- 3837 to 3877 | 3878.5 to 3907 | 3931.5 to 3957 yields 0.68 angstrom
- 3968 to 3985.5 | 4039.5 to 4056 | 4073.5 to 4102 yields 0.51 angstrom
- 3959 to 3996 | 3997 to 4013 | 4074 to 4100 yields 0.28 angstrom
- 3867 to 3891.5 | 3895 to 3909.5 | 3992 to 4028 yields 1.38 angstrom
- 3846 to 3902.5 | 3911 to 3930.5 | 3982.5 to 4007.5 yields 0.82 angstrom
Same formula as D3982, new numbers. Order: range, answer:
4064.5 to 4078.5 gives 2.752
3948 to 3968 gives 2.465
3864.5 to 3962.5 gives 3.55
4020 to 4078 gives 2.676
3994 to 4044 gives 2.639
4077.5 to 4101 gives 3.586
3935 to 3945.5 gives 2.407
